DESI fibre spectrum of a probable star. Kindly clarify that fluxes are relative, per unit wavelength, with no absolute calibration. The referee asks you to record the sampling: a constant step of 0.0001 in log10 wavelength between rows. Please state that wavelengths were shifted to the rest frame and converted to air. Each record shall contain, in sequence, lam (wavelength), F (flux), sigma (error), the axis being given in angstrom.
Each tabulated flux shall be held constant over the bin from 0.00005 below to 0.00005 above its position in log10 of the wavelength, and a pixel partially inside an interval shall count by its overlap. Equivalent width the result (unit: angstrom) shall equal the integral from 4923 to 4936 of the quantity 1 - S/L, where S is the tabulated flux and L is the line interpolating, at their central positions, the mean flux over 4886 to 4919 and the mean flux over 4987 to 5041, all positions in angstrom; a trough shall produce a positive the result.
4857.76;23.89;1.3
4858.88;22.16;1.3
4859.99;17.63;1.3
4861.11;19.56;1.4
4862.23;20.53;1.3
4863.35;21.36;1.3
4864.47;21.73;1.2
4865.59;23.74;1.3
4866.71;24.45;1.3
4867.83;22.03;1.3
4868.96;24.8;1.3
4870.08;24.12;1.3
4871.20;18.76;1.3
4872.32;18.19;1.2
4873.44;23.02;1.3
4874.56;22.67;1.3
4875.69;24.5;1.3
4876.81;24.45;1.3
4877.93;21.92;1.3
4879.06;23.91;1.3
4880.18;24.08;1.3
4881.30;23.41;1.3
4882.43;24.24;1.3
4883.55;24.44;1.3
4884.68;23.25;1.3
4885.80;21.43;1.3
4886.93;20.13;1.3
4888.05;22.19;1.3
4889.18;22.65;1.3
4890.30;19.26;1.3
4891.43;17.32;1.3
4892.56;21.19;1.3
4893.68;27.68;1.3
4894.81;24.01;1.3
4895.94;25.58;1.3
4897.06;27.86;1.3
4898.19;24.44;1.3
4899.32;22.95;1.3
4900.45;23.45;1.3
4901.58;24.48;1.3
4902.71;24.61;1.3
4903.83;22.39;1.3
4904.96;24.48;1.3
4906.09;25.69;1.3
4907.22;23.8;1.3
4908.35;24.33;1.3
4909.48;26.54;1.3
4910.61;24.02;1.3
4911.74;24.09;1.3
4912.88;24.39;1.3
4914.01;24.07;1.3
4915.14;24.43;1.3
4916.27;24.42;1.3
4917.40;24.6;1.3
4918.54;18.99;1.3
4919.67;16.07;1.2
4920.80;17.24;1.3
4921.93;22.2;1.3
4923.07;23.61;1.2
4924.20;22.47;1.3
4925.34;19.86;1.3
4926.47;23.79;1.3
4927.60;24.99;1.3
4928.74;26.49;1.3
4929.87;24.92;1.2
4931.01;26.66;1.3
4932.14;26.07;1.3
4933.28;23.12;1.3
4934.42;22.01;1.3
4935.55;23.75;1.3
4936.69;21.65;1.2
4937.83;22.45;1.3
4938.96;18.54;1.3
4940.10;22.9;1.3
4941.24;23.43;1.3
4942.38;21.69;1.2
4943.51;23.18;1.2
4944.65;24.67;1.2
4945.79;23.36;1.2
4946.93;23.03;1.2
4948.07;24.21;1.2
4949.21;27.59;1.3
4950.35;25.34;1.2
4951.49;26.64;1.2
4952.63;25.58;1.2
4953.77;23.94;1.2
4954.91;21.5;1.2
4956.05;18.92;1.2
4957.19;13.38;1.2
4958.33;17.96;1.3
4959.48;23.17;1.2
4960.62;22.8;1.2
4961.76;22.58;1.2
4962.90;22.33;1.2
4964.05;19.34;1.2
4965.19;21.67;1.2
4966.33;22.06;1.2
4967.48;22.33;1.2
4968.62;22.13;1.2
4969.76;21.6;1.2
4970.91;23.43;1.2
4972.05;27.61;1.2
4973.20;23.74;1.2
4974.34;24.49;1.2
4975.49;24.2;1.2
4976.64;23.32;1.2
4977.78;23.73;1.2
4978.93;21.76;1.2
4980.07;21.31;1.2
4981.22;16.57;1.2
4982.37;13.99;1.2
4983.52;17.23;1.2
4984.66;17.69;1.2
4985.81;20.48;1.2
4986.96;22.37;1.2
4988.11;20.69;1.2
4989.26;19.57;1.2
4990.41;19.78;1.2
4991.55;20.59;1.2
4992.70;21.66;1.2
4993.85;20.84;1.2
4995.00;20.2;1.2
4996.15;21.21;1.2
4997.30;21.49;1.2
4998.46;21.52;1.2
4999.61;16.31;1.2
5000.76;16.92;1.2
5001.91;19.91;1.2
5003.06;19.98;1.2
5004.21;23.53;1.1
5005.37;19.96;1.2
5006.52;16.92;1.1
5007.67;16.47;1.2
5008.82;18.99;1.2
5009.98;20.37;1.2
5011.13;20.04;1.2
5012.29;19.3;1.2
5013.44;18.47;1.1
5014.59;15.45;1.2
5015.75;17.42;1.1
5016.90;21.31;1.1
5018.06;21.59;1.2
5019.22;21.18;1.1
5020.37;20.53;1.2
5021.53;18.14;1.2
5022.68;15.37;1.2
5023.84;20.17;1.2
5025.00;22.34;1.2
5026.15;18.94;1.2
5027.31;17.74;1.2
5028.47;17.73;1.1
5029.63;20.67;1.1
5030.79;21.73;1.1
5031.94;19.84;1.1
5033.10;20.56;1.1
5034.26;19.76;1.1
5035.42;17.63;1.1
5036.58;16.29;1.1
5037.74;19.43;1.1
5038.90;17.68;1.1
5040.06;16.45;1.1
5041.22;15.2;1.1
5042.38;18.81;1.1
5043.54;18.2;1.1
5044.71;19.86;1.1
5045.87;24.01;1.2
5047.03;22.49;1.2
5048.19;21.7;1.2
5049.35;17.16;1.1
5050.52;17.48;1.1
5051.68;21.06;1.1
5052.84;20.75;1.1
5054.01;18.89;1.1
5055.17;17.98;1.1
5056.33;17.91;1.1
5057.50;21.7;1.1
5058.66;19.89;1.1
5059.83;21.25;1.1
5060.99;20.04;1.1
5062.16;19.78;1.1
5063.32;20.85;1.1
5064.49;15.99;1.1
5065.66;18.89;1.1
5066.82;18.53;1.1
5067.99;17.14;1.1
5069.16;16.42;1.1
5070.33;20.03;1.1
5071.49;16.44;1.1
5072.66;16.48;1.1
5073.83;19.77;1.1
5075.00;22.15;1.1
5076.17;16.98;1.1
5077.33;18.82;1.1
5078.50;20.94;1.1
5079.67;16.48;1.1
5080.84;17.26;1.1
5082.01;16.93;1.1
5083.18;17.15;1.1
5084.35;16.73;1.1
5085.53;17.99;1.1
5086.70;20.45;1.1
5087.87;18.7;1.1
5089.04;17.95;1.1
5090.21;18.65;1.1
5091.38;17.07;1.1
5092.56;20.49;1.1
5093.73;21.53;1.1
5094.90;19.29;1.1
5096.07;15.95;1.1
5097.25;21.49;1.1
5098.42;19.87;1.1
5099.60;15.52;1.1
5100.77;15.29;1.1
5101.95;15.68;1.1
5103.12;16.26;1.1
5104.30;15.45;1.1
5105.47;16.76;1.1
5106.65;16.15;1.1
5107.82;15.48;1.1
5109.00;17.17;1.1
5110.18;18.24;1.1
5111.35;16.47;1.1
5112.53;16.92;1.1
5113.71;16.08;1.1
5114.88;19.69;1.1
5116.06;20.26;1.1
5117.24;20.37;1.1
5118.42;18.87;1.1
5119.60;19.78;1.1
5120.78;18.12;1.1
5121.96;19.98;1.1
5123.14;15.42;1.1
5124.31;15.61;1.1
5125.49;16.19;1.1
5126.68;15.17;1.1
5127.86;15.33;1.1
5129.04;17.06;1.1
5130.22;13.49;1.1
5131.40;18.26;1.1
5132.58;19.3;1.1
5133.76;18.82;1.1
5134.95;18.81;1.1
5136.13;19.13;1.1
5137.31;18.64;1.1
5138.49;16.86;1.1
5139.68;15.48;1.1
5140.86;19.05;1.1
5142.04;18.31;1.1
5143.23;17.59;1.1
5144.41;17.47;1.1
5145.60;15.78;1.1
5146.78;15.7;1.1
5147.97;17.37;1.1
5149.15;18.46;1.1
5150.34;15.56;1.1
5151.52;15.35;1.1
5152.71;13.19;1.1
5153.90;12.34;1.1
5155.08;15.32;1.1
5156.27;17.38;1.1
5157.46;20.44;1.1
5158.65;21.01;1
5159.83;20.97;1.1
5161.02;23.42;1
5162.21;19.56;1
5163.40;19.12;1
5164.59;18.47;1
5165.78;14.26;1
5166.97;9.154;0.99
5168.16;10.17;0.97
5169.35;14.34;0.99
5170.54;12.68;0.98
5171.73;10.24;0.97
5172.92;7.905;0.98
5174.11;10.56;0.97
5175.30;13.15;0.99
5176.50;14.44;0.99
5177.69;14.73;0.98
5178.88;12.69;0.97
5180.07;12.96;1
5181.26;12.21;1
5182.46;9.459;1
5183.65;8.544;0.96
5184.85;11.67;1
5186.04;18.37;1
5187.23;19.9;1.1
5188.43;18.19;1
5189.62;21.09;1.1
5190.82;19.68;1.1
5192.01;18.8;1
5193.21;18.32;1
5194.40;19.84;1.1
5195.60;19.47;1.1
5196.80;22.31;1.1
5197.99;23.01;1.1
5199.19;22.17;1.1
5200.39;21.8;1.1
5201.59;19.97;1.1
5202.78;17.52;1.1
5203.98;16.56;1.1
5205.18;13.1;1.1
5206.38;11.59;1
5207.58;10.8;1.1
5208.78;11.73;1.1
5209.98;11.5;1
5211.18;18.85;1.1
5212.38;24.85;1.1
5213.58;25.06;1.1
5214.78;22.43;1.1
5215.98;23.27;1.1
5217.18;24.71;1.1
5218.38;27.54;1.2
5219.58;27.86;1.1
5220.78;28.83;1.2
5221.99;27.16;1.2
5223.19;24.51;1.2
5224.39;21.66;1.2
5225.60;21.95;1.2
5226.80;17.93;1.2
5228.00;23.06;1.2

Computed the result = -0.8 angstrom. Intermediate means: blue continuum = 23.6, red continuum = 19.4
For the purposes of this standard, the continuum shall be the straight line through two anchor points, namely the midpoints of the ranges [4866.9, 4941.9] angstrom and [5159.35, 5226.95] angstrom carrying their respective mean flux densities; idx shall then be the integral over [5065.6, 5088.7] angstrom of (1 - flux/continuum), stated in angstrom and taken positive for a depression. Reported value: 2.0 angstrom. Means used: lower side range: 23.1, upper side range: 17.8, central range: 18.2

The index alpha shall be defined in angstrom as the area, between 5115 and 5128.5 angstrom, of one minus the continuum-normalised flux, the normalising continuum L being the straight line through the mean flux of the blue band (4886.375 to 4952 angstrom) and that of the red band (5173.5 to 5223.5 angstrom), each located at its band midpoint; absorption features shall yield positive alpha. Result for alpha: 1.3 angstrom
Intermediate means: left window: 23.4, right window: 18.3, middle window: 17.8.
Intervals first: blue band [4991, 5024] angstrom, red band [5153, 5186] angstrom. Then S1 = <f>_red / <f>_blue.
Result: 0.74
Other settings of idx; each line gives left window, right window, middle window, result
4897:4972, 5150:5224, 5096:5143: 3.8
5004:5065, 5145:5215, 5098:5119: 0.6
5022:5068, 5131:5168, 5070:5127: 1.2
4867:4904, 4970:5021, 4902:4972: -3.8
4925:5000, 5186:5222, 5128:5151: 3.6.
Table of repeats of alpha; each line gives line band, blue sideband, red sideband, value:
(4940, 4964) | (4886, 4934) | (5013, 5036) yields -0.88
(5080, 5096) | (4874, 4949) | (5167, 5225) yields 1.12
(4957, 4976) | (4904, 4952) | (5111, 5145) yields 0.10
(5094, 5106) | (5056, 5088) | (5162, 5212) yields 0.41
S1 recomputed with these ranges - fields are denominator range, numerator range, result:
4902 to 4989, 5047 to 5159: 0.79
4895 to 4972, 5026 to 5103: 0.81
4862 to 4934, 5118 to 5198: 0.71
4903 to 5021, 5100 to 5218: 0.78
